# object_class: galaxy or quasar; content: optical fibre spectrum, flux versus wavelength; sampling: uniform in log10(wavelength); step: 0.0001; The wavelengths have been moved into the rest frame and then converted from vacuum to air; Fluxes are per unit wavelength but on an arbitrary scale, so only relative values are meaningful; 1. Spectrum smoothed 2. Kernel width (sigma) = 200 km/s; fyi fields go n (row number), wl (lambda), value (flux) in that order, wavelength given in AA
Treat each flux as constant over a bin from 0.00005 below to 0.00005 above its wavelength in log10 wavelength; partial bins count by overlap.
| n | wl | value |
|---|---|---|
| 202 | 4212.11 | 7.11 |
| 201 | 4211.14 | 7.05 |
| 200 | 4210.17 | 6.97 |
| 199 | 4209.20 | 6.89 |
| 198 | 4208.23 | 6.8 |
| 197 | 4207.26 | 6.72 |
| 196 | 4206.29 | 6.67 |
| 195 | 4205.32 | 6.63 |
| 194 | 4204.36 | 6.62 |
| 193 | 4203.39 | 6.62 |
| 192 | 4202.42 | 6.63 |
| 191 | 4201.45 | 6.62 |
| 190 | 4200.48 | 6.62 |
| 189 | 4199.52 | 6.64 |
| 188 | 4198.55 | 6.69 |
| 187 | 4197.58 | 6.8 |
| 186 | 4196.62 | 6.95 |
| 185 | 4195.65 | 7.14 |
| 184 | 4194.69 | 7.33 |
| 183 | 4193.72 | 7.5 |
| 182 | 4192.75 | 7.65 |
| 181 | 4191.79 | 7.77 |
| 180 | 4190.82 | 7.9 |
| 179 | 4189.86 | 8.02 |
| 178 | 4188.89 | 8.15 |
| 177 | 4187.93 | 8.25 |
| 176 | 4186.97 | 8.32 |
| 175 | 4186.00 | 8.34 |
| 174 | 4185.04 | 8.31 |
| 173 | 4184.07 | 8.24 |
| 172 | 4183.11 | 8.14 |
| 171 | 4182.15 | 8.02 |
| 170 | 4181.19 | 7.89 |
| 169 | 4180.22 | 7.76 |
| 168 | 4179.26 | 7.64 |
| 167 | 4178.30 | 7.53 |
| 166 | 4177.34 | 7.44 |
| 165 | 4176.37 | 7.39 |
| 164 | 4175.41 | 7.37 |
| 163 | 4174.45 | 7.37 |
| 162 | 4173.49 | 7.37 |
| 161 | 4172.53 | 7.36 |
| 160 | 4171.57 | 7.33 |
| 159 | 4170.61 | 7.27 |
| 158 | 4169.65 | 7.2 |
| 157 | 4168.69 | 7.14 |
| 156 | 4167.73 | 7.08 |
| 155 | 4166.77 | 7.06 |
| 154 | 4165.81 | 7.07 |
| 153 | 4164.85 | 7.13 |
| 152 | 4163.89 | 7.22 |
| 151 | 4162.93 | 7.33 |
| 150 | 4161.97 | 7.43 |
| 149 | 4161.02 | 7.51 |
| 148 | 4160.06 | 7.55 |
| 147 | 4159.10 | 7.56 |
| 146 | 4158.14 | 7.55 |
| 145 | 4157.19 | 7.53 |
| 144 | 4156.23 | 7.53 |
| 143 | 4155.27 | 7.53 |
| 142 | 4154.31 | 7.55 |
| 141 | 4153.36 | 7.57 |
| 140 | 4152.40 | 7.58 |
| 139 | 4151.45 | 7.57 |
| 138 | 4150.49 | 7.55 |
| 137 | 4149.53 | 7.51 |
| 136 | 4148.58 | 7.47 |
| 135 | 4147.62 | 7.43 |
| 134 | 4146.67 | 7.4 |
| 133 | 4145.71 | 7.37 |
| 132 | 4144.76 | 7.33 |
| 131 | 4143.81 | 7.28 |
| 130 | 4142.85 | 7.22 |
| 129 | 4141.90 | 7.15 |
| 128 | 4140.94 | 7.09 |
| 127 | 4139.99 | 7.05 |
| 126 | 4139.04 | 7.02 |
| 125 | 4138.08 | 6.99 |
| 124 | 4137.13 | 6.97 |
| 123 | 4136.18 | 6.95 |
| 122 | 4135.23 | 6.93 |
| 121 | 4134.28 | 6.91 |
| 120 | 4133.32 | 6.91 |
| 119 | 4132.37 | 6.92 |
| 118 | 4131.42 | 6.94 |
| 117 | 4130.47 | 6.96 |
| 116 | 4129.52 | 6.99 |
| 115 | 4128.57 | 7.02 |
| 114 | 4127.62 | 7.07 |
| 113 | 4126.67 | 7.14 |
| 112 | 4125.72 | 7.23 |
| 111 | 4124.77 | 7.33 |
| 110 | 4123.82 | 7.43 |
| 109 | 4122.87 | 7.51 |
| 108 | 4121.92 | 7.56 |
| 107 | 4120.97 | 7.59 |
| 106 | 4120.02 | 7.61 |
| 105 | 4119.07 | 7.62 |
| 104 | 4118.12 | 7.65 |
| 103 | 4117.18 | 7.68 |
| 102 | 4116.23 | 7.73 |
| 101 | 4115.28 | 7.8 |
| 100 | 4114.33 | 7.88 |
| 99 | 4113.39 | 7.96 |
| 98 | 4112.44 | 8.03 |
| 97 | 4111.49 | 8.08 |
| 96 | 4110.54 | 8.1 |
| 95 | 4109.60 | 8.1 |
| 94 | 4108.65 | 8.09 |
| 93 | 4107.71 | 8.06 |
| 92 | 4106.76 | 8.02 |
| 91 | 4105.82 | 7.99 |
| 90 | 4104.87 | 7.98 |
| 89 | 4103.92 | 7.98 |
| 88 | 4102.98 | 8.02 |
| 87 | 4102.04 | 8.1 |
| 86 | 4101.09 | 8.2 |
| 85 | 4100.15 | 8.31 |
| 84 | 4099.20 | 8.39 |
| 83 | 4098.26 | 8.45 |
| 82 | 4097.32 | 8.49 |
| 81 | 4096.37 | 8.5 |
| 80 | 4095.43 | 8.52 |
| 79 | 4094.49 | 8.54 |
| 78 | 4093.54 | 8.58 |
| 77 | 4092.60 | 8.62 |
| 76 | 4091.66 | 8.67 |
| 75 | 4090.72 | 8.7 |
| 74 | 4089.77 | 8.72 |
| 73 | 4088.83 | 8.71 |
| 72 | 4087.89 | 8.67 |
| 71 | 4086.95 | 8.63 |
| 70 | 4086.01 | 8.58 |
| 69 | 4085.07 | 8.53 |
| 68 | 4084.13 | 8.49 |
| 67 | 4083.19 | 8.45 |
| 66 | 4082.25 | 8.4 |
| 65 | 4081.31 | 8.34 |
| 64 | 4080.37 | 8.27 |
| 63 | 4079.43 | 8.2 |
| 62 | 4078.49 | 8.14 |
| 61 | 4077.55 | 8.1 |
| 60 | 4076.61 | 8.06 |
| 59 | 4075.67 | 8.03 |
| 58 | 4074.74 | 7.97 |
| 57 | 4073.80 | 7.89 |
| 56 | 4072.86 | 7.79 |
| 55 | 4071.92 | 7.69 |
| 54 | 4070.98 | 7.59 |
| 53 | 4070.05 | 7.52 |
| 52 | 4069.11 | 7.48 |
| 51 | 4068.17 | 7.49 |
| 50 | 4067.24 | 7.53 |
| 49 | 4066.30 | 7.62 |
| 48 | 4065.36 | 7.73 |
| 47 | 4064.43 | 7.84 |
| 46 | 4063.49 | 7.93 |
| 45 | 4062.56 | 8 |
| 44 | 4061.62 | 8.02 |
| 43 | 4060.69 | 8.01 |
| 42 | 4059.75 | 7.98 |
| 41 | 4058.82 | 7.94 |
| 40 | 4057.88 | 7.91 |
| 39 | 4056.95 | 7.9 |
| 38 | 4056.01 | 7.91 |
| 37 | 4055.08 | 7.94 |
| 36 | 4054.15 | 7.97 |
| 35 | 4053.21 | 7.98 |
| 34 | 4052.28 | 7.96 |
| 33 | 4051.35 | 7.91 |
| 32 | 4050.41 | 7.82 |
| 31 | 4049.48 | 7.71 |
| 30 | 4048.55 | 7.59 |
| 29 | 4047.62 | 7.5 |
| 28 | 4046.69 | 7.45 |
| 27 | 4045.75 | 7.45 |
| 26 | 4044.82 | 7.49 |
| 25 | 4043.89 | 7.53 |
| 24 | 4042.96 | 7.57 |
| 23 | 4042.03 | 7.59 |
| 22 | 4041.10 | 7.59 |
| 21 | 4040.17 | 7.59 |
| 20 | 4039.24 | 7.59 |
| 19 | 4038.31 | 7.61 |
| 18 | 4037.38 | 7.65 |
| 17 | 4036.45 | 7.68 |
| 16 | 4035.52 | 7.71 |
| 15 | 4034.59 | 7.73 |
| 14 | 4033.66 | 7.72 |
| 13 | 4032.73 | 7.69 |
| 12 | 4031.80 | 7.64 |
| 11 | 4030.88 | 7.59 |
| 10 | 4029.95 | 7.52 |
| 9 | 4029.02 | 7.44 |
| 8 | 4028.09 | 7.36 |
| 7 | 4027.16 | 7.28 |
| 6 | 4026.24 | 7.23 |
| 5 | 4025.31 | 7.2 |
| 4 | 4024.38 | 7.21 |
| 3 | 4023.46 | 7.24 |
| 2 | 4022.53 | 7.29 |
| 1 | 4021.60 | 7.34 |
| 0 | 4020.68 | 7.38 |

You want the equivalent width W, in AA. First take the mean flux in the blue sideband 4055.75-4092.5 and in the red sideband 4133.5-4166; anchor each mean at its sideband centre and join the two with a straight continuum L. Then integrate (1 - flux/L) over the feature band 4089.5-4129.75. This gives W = -1.1 AA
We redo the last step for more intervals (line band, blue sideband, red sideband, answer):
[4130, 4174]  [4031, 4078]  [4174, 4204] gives 1.8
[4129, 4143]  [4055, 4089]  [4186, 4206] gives 1.2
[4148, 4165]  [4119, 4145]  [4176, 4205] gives -0.4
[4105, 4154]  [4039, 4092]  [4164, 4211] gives 1.2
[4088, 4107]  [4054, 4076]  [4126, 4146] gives -2.3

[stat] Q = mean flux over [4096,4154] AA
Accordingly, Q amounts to 7.57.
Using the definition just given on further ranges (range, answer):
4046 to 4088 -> 7.96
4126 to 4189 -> 7.4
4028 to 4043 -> 7.61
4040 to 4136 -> 7.88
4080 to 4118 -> 8.28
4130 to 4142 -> 6.98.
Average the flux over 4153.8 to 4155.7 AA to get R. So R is 7.55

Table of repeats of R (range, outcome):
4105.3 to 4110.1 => 8.06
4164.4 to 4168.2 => 7.08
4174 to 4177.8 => 7.38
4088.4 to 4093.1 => 8.68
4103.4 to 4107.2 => 7.99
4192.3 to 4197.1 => 7.31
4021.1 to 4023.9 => 7.29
